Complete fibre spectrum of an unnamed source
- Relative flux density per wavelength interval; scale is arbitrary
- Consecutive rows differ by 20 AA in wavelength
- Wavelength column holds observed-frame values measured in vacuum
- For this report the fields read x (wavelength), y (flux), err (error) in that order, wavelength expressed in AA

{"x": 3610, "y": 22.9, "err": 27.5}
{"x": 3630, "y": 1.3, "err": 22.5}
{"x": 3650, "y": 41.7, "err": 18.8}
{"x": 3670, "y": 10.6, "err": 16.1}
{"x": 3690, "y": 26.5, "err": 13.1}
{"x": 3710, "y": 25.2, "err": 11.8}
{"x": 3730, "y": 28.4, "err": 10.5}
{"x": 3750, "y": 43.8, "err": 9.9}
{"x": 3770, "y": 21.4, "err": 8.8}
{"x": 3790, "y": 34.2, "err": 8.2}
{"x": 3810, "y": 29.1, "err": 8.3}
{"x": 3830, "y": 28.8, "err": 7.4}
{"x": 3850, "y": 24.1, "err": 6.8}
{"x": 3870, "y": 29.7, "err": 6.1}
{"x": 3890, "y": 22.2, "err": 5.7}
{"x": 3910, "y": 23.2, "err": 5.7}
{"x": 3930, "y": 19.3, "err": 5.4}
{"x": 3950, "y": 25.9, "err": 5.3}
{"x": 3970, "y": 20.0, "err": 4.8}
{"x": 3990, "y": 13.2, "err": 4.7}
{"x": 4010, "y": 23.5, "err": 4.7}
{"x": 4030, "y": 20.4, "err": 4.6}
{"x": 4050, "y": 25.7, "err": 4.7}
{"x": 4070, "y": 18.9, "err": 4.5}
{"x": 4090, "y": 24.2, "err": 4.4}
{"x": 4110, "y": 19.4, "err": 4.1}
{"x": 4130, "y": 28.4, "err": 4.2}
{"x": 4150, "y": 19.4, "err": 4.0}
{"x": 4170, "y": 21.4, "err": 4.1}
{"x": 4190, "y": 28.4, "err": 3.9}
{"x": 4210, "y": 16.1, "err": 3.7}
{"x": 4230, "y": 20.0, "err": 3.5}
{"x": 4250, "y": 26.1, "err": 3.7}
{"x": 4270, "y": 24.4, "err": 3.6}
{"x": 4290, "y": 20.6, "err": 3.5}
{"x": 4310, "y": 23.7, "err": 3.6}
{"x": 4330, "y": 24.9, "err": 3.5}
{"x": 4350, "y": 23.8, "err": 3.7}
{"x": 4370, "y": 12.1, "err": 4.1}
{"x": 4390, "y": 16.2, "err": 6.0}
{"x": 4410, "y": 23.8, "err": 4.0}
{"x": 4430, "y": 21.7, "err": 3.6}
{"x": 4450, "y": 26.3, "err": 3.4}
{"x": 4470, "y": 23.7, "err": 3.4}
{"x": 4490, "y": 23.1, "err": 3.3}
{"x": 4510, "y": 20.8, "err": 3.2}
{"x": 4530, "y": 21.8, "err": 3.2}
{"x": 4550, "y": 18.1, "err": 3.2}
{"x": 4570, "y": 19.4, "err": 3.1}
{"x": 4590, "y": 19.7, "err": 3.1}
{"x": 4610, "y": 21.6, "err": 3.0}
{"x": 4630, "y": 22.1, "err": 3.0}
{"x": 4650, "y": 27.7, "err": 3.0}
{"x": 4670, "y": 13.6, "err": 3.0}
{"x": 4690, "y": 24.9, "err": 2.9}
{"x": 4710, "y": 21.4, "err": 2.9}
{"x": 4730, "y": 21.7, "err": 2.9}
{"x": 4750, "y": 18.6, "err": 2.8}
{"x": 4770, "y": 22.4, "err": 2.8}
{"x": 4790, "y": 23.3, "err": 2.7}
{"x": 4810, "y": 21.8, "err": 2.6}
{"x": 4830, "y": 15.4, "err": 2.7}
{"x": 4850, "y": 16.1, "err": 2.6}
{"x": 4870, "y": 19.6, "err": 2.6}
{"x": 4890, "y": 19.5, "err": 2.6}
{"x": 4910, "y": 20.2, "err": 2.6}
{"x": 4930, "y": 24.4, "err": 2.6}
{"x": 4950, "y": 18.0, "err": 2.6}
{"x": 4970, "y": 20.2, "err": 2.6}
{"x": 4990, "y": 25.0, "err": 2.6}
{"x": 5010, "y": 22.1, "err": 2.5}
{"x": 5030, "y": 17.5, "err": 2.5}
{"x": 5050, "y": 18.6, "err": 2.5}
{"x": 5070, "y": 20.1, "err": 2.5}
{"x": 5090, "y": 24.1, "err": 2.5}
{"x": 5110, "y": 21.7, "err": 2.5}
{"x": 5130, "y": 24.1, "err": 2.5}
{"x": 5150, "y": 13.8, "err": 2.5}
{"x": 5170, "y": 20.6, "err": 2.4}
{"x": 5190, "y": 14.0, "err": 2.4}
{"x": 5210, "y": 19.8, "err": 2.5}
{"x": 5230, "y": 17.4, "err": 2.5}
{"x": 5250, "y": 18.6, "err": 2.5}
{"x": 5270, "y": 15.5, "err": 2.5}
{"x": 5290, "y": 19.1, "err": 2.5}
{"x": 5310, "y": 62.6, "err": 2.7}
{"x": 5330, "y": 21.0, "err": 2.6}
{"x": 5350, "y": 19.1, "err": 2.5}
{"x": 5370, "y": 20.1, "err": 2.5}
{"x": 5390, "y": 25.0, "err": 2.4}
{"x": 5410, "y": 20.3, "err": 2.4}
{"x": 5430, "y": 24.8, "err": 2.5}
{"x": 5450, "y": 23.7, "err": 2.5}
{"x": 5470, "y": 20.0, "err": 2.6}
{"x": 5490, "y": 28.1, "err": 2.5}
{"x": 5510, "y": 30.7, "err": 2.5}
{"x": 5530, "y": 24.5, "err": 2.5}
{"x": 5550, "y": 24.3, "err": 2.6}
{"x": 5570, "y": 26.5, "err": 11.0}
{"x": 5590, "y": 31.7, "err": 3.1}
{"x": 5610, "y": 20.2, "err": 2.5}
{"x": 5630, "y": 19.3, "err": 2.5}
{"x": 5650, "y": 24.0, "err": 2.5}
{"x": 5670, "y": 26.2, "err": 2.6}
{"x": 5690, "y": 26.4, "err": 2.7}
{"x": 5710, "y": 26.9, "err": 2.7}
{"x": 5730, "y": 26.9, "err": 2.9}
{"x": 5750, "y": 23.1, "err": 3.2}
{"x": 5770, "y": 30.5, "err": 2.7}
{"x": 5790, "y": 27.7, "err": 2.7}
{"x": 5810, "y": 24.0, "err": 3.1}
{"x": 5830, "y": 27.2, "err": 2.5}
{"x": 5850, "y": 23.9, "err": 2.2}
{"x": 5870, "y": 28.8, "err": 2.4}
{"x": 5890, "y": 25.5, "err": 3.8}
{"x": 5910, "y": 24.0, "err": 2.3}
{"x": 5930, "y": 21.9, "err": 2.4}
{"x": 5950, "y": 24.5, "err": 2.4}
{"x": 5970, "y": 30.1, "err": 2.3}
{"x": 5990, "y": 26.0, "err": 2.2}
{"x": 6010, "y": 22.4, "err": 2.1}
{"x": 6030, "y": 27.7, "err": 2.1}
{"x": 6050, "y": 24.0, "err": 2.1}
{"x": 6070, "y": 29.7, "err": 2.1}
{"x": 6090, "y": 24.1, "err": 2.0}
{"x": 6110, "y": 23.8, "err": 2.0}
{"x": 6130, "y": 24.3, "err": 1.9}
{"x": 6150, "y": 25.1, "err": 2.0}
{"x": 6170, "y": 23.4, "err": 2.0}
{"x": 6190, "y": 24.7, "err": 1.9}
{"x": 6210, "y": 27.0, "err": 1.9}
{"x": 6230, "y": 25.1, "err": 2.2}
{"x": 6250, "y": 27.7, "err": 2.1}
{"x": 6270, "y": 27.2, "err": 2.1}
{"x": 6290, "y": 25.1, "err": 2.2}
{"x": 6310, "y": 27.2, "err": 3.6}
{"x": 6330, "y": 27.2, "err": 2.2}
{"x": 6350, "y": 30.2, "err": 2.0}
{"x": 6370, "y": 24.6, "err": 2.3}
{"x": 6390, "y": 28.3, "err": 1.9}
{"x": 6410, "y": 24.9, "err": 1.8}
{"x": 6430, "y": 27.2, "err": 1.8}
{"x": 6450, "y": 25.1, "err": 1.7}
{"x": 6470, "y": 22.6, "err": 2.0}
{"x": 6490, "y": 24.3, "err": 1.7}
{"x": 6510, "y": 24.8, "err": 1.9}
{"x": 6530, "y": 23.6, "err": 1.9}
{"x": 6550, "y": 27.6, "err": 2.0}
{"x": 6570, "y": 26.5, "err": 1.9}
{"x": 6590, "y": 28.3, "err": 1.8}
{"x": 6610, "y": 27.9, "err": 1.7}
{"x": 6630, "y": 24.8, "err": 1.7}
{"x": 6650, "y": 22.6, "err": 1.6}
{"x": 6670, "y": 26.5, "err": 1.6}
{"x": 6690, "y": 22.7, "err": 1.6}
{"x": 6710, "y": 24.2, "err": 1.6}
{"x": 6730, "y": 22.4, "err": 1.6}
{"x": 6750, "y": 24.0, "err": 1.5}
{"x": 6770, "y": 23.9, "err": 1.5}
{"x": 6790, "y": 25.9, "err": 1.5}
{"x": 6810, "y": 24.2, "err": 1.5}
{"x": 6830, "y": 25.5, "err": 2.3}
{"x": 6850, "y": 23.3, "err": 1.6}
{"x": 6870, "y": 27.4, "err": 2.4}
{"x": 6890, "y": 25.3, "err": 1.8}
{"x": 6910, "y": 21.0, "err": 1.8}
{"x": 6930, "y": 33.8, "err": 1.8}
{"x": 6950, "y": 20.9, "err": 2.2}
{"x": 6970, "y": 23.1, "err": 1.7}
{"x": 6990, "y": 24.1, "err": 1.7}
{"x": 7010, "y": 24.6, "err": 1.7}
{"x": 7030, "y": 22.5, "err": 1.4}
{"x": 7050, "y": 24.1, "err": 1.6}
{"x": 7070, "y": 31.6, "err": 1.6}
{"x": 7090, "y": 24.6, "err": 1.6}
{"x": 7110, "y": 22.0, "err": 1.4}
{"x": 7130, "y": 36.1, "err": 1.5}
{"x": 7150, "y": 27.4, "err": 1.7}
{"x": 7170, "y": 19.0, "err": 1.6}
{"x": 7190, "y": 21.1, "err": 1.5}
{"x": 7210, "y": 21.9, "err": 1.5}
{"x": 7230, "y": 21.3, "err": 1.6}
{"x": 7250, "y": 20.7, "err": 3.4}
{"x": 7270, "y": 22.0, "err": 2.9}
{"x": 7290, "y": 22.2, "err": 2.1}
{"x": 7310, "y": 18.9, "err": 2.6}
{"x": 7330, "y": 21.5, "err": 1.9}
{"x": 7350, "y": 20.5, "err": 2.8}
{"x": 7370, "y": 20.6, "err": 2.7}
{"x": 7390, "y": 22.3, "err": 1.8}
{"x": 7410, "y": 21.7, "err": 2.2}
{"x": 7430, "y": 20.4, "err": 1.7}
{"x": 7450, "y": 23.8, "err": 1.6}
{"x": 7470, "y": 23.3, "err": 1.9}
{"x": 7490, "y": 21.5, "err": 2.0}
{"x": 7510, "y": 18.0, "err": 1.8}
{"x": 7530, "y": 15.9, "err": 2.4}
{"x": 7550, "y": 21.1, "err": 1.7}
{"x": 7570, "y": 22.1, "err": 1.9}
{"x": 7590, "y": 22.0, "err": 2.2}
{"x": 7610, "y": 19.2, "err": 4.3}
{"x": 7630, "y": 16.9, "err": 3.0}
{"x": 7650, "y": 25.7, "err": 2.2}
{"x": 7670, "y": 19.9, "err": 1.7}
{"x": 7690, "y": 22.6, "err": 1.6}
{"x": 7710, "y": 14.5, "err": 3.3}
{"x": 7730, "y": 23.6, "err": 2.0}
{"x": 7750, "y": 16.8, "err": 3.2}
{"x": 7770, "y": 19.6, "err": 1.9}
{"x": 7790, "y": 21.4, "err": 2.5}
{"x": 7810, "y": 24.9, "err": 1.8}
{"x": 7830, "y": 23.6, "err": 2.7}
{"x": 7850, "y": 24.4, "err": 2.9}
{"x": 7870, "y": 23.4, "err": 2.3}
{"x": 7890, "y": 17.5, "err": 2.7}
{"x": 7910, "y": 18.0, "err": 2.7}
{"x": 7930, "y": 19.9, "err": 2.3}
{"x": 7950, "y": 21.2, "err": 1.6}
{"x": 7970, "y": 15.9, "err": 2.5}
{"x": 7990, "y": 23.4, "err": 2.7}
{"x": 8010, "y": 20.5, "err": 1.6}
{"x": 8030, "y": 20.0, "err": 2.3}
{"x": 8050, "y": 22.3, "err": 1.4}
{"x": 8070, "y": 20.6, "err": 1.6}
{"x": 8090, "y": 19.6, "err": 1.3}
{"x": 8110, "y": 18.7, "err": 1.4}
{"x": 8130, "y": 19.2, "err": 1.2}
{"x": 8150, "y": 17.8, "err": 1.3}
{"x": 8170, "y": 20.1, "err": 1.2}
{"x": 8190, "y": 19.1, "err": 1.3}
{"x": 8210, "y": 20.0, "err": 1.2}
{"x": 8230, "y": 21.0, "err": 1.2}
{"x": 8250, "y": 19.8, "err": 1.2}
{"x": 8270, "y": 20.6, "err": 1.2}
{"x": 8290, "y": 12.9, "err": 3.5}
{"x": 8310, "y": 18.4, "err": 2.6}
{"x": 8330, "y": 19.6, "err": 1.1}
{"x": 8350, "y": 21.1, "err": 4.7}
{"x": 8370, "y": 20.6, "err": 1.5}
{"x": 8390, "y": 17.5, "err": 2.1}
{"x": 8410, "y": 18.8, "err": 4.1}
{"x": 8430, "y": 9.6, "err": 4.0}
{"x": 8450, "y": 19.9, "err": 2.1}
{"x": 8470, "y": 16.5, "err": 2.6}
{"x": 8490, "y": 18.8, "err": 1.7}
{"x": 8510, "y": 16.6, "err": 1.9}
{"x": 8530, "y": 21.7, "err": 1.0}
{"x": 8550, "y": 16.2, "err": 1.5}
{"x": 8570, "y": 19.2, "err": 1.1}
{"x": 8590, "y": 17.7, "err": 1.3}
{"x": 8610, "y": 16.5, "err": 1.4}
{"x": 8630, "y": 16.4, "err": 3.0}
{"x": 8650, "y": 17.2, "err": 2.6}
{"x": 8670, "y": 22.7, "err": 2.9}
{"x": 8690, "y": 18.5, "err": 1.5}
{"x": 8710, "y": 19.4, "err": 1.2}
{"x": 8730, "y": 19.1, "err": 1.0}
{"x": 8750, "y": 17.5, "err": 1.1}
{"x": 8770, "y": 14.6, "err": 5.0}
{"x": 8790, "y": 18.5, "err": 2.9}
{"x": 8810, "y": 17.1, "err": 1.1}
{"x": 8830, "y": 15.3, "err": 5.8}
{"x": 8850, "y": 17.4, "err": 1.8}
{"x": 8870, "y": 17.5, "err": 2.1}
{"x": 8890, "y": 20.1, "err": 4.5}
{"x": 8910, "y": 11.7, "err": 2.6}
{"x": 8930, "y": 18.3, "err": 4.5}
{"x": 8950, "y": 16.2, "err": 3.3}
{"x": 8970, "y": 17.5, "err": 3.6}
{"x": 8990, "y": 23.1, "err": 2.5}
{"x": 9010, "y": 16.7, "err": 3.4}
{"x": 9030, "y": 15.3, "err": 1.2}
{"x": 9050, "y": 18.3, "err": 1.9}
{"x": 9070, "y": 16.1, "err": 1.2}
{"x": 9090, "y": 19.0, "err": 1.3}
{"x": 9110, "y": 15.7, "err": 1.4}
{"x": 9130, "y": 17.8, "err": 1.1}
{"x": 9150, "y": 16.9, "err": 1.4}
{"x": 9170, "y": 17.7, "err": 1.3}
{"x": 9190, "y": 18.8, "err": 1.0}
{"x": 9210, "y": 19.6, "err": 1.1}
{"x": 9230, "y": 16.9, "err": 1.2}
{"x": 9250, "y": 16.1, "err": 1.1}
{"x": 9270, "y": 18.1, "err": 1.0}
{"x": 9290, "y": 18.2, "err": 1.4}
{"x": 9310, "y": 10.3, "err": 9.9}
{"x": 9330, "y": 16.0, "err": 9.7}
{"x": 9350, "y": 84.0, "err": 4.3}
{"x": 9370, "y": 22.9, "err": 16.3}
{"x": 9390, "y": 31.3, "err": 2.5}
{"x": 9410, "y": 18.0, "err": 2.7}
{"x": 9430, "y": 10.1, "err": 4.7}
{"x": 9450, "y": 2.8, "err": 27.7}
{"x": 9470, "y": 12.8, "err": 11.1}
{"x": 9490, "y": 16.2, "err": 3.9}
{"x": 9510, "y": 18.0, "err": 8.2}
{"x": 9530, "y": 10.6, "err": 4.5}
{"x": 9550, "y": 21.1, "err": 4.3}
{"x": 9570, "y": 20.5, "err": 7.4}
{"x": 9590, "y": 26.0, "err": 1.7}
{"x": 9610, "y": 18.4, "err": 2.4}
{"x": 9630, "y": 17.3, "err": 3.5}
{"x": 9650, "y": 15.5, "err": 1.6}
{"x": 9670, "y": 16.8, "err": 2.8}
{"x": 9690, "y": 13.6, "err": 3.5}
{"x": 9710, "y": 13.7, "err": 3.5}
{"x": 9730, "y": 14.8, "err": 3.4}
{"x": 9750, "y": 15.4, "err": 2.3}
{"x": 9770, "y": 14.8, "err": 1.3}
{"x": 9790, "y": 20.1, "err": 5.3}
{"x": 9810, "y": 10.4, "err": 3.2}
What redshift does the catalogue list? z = 0.43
